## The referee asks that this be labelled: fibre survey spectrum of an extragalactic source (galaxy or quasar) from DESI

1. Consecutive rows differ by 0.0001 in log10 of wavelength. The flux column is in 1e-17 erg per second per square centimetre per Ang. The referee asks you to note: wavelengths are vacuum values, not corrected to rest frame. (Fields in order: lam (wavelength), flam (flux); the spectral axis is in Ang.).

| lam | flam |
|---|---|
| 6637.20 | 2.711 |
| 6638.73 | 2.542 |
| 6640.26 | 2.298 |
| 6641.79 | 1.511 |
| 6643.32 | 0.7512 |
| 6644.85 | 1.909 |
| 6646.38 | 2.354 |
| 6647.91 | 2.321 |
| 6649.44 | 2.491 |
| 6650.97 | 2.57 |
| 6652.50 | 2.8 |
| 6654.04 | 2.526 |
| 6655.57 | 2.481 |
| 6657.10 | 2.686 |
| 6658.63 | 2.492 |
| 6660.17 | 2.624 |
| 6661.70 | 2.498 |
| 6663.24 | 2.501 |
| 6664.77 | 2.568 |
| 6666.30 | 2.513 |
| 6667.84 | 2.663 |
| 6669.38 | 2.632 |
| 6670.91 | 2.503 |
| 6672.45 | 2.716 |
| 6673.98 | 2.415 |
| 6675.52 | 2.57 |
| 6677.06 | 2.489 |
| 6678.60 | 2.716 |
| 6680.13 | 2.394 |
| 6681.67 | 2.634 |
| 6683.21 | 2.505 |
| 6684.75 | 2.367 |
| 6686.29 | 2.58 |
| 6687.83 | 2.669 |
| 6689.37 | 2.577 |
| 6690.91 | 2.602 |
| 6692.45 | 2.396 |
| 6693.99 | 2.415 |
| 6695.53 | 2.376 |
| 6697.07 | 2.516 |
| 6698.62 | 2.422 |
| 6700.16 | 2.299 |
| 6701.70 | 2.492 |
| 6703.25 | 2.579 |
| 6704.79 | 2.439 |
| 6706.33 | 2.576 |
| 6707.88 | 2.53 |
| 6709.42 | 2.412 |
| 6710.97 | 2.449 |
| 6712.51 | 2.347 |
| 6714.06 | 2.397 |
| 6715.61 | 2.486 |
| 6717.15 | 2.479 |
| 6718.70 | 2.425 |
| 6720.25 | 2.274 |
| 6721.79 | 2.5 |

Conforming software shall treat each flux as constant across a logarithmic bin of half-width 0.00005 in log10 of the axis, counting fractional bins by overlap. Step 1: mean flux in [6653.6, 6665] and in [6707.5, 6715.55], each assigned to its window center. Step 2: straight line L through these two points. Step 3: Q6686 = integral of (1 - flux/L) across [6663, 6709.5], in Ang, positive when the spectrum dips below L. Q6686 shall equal -0.65 Ang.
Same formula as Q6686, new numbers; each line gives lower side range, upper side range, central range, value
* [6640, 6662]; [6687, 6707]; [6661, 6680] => -1.52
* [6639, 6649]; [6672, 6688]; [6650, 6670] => -3.59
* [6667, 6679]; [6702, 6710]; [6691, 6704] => 0.42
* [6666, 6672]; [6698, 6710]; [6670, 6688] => 0.08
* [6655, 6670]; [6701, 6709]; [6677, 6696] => 0.14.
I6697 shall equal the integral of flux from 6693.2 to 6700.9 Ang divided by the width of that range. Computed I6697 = 2.41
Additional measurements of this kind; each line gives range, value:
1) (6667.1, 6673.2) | 2.63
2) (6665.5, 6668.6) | 2.59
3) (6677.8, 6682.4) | 2.58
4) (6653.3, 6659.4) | 2.55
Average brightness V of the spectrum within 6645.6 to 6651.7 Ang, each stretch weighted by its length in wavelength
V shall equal 2.43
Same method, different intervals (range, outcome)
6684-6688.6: 2.54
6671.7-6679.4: 2.58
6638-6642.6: 2.1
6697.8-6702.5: 2.4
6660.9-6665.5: 2.52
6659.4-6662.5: 2.56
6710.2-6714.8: 2.4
